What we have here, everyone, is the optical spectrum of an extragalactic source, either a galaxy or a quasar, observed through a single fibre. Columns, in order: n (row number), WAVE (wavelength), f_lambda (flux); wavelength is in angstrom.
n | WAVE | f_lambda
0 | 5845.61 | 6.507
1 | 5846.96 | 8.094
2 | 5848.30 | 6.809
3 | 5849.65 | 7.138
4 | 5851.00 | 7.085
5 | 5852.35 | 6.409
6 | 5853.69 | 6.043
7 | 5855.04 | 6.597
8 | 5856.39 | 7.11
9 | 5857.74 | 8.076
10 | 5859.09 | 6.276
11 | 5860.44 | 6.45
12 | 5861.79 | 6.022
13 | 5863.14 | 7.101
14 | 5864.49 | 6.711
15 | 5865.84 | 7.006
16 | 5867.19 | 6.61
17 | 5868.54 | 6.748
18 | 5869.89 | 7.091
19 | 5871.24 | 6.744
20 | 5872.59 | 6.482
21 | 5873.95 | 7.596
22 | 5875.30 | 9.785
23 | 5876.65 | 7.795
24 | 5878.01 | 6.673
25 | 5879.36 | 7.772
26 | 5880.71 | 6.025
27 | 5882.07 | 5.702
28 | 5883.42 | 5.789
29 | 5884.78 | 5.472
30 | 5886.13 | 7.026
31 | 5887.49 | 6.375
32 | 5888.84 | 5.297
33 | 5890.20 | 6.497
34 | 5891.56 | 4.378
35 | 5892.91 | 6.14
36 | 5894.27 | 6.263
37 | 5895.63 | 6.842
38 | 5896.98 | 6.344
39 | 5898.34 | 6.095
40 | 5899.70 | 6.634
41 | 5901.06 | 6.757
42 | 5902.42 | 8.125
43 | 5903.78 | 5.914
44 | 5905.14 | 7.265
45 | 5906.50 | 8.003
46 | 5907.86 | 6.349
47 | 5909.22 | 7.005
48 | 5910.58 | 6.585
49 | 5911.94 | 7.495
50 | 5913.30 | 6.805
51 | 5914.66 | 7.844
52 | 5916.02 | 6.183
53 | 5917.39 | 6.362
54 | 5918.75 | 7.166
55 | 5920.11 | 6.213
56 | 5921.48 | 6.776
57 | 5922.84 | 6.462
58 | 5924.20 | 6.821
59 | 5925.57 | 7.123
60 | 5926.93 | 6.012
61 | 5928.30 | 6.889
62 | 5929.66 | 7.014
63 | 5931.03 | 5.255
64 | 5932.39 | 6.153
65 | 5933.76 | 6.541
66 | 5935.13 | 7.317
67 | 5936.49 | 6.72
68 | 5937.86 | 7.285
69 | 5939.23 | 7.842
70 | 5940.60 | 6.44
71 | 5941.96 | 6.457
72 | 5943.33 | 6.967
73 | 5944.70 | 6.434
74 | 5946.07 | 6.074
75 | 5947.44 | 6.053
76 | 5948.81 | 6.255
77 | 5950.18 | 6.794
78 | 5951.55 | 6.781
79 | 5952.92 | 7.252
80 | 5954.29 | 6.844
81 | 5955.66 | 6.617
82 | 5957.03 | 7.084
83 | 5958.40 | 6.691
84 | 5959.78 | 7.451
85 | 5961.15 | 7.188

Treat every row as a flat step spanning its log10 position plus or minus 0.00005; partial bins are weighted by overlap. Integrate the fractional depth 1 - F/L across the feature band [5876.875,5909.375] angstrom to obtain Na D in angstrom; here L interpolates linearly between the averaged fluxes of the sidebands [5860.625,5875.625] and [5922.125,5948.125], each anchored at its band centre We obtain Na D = 1.9 angstrom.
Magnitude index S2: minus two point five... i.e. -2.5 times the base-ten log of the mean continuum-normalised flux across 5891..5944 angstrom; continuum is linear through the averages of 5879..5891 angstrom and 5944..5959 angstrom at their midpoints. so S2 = -0.05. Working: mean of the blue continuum 6.16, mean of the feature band 6.69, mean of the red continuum 6.63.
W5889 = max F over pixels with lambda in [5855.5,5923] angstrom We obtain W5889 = 9.785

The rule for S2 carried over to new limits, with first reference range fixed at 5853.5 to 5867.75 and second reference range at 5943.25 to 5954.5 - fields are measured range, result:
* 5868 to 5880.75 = -0.10 mag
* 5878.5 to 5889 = 0.08 mag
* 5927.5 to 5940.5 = -0.02 mag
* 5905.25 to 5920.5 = -0.05 mag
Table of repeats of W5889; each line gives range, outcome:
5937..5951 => 7.842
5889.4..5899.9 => 6.842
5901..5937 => 8.125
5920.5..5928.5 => 7.123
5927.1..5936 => 7.317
